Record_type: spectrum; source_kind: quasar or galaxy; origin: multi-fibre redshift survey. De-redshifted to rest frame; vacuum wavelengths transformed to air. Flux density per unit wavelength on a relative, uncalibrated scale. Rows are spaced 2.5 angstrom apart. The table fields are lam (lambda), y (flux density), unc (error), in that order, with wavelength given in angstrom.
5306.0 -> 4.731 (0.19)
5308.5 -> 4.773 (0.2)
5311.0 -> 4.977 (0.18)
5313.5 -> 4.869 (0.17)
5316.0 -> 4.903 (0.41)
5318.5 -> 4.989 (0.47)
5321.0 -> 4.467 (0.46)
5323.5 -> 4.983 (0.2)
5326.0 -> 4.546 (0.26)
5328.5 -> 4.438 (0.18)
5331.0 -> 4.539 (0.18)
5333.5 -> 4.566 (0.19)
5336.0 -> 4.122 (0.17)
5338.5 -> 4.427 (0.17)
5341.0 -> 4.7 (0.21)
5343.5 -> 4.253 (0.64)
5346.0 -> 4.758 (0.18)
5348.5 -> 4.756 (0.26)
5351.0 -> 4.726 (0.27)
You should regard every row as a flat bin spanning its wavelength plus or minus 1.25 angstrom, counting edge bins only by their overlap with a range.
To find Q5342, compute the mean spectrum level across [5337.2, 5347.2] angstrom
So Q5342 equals 4.53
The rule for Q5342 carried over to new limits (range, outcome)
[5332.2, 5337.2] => 4.35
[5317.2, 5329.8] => 4.68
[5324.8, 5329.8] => 4.49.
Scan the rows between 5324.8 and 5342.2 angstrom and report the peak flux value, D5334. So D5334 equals 4.7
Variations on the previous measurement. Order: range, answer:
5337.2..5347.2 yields 4.758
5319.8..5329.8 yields 4.983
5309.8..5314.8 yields 4.977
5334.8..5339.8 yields 4.427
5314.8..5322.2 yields 4.989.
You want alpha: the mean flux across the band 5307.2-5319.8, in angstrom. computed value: 4.9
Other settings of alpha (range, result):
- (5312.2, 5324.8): 4.84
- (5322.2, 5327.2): 4.76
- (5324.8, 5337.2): 4.44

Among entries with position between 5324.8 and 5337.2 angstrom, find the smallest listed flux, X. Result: 4.122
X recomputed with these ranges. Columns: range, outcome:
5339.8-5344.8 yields 4.253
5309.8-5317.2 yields 4.869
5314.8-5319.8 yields 4.903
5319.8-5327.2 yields 4.467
